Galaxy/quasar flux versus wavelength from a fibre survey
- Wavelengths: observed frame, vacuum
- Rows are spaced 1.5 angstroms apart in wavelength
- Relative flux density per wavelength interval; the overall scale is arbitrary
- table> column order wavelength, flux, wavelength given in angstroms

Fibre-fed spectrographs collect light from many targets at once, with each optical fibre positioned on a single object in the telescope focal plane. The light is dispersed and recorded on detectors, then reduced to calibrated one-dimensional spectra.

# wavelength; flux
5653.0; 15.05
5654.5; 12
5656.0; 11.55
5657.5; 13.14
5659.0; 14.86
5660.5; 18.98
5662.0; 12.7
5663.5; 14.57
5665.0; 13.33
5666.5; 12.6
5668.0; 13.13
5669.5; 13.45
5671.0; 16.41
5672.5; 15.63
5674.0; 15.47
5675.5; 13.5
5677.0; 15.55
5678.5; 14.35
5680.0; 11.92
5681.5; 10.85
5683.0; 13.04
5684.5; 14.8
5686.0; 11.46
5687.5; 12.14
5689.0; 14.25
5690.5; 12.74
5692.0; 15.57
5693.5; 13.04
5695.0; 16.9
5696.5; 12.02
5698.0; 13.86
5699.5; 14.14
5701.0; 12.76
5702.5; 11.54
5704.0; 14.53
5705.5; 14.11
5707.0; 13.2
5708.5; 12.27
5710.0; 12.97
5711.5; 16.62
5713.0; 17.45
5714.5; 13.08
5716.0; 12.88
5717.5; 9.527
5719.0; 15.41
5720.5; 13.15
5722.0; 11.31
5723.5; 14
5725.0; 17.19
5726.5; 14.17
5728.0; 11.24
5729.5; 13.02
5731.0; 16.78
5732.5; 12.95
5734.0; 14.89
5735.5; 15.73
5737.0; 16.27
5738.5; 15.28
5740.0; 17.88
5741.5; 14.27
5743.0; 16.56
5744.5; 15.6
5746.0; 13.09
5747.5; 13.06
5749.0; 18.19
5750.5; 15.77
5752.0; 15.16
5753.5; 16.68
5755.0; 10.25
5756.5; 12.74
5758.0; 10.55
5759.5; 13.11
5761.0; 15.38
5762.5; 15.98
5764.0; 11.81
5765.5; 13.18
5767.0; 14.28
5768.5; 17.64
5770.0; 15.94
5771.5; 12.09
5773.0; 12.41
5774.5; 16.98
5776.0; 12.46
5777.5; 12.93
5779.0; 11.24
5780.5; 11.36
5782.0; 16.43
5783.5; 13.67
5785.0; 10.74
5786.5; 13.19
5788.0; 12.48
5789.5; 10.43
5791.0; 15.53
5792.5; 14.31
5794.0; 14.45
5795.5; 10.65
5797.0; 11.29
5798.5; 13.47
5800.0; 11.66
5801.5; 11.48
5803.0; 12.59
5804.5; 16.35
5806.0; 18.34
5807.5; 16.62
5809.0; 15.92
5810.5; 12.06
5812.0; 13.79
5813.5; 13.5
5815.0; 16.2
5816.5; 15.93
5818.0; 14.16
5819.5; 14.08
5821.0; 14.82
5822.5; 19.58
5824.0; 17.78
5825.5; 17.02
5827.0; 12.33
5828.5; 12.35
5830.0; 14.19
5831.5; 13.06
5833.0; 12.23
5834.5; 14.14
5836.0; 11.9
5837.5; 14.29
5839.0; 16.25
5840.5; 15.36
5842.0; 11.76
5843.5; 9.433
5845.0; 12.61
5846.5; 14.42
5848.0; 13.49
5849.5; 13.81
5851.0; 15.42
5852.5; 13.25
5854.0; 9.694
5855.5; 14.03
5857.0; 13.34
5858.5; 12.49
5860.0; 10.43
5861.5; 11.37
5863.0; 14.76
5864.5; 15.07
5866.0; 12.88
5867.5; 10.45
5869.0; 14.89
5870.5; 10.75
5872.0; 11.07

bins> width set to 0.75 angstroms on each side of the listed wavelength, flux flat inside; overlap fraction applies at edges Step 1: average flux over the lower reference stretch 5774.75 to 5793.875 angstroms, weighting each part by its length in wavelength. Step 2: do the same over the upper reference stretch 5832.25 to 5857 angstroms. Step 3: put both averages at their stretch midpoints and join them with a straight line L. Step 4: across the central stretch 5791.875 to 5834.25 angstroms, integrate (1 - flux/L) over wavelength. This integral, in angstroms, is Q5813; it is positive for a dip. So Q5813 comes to -3.67 angstroms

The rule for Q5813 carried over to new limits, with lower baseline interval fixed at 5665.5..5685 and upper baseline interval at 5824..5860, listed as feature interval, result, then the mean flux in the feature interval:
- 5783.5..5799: 0.96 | 12.7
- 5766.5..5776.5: -0.75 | 14.6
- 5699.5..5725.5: 0.27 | 13.6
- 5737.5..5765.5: -1.74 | 14.5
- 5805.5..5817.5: -1.55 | 15.2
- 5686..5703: 0.42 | 13.5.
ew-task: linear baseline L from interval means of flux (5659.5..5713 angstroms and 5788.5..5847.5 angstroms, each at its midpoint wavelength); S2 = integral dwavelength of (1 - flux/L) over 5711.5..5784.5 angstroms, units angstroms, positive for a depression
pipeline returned -1.3 angstroms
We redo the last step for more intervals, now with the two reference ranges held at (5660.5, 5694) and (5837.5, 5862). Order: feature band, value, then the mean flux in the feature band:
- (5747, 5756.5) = -0.9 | 14.7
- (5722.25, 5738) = -1.1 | 14.5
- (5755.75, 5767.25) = 0.1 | 13.3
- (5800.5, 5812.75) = -1.3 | 14.6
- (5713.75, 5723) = 0.7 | 12.6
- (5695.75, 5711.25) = 0.5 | 13.3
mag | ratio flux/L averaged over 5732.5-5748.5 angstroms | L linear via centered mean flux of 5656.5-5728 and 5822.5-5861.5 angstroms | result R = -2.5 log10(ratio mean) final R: -0.11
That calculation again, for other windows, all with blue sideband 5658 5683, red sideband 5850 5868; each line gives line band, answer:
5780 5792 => 0.02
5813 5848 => -0.10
